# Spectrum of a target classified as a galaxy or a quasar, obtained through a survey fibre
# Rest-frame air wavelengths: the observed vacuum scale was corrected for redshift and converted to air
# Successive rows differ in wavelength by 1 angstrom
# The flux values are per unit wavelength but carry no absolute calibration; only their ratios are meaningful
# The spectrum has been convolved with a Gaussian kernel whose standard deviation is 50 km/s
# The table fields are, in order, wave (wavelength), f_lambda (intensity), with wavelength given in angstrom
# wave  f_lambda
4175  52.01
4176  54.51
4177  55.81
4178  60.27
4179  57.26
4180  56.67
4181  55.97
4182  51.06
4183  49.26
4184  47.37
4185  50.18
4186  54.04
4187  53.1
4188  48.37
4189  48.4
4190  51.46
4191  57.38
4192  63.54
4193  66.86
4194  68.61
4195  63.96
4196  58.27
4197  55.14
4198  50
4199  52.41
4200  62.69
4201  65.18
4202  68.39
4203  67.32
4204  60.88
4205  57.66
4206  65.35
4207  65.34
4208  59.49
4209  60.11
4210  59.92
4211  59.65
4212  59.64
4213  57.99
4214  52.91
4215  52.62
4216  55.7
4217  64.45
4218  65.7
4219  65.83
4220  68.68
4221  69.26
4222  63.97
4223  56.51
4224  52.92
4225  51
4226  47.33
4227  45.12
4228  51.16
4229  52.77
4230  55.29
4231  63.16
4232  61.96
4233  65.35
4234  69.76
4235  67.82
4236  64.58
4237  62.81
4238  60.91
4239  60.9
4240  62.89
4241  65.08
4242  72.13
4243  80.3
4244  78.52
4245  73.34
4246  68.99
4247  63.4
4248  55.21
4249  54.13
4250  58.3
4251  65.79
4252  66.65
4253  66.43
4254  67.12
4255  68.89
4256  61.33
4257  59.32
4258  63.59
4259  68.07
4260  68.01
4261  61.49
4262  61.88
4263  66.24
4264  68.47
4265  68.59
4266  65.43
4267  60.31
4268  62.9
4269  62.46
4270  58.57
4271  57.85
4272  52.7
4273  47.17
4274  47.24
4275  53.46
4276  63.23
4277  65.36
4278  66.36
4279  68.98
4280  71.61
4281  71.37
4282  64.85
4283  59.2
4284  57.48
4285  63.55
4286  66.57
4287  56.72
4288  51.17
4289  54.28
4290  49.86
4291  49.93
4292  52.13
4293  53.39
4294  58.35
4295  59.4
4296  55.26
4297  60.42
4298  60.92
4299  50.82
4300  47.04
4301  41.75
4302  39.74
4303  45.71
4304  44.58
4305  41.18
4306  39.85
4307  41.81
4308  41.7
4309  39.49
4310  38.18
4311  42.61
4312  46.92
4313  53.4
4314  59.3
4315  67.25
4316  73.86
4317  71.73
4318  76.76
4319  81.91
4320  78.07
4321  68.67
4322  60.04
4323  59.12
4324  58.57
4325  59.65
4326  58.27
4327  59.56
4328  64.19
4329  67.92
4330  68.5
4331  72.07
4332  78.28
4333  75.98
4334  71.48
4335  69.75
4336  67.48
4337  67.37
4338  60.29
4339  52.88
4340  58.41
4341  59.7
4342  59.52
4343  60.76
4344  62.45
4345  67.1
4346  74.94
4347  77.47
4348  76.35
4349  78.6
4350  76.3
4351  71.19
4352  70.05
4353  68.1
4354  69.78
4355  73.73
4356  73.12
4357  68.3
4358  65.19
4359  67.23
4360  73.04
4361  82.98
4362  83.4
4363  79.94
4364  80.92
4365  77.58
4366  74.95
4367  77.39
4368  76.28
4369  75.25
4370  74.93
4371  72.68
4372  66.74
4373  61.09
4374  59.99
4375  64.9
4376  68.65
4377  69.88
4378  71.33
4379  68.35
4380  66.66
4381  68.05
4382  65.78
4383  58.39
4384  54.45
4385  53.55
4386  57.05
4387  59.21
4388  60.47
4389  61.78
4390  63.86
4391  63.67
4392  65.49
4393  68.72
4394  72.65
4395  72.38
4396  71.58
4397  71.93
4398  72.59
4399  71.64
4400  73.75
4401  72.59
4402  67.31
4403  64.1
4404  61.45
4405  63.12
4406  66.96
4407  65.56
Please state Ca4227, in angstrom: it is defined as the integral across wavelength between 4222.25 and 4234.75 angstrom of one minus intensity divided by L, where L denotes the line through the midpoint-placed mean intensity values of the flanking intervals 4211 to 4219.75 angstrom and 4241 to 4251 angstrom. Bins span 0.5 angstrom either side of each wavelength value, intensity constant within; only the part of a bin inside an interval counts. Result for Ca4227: 1.28 angstrom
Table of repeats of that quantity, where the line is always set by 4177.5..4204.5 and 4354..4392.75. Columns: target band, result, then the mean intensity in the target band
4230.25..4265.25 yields -2.7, 65.4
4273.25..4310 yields 5.4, 54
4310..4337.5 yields 0.1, 65.4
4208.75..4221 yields -0.4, 60.6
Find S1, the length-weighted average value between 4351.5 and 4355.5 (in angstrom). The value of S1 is 70.4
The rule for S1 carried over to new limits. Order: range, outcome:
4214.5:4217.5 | 57.6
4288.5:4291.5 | 51.4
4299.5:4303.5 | 43.6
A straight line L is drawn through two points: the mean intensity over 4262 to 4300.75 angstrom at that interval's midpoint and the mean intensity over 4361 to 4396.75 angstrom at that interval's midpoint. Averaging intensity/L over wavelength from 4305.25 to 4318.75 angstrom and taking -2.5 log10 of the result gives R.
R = 0.16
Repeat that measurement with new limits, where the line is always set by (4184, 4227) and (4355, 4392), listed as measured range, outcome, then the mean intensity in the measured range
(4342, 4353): -0.060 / 70.8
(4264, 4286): 0.020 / 61.6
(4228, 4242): -0.036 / 62.5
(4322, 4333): 0.016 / 64.9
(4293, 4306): 0.268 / 50.1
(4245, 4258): -0.034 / 63.4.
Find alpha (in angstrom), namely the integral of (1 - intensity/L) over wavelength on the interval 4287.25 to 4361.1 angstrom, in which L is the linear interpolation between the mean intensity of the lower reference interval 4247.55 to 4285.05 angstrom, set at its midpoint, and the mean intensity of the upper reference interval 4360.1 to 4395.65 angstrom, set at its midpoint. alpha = 5.0 angstrom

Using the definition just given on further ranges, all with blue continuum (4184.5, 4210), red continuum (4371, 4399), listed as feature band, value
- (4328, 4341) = -0.7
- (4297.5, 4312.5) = 4.4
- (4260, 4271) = -0.4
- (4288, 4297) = 1.2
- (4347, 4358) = -1.4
